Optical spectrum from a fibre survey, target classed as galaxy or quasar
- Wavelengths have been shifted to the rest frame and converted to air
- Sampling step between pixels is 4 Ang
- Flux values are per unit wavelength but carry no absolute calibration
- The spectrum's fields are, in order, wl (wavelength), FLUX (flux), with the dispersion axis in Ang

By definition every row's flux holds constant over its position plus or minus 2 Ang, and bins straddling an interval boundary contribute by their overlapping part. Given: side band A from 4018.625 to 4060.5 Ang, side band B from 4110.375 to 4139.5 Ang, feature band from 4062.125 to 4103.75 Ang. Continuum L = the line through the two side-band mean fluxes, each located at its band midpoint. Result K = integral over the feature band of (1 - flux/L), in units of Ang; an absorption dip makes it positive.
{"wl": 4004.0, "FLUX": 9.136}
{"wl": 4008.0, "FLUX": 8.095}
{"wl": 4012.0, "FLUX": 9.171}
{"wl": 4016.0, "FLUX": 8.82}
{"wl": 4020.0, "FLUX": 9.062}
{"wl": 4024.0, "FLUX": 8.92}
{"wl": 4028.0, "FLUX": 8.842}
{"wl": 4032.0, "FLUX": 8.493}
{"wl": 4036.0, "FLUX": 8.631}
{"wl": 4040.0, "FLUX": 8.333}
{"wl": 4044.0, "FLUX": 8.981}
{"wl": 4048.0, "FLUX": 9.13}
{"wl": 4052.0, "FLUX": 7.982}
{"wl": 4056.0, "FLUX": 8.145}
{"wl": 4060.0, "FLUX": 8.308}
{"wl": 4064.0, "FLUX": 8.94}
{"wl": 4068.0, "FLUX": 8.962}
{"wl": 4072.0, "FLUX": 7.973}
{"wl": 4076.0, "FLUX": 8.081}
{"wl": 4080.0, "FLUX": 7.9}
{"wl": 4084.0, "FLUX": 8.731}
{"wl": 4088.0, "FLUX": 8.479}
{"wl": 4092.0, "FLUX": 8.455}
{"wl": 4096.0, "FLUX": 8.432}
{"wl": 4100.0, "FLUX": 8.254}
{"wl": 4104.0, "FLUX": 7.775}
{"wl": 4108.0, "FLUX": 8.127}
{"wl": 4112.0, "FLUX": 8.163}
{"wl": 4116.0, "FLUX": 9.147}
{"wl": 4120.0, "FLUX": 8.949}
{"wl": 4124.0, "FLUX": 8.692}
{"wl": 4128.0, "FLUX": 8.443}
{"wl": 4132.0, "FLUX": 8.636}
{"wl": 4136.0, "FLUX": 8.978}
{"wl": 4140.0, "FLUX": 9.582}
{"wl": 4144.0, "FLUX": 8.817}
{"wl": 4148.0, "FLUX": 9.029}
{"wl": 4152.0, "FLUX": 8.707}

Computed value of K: 1.5 Ang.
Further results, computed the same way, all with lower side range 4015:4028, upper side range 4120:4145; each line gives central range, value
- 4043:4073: 1.2 Ang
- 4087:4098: 0.5 Ang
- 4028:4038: 0.3 Ang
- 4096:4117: 1.5 Ang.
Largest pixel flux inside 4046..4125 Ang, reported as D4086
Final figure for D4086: 9.147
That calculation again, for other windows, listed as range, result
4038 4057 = 9.13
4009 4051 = 9.171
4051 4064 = 8.94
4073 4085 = 8.731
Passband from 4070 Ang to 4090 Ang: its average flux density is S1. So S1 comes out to 8.23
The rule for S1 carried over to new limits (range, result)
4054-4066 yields 8.46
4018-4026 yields 8.99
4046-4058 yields 8.42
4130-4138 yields 8.81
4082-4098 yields 8.52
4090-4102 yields 8.38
